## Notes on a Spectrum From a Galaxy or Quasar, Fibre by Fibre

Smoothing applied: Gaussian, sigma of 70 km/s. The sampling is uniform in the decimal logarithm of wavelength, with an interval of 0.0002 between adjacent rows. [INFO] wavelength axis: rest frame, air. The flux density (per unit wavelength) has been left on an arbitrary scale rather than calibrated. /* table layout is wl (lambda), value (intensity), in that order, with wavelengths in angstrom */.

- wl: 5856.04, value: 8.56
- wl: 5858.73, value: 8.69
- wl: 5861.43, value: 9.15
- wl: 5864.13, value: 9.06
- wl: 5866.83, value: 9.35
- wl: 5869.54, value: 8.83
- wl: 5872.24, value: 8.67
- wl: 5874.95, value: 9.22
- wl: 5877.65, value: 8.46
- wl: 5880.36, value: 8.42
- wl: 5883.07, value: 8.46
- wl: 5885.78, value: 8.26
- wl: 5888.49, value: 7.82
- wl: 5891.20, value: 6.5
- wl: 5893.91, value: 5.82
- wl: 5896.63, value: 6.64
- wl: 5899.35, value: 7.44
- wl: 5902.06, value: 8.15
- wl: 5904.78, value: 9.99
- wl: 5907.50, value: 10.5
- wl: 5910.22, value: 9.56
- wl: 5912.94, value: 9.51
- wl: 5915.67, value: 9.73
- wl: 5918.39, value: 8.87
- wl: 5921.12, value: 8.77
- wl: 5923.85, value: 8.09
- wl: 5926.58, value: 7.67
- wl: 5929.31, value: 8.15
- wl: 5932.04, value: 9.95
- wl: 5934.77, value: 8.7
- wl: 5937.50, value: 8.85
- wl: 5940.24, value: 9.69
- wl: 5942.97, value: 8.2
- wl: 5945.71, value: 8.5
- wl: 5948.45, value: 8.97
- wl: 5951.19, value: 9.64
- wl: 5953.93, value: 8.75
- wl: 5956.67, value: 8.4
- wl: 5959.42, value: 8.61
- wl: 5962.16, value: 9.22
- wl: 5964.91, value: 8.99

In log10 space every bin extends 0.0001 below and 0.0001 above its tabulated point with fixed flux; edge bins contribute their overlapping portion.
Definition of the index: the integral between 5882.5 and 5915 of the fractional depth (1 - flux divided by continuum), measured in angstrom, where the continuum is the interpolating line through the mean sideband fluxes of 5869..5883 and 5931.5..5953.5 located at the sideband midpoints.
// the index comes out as 2.1 angstrom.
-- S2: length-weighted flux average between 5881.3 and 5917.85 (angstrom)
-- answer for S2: 8.35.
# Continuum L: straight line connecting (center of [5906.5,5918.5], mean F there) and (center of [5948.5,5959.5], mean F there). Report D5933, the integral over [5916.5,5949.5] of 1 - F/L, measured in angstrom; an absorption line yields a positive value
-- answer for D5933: 2.0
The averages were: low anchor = 9.69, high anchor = 8.89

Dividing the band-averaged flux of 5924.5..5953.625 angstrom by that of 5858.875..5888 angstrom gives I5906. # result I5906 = 1.01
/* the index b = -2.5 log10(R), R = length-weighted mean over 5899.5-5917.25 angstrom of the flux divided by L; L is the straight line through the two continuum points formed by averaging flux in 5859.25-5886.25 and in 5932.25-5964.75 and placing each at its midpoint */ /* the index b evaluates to -0.07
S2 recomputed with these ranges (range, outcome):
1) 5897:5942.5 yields 8.91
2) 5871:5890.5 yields 8.41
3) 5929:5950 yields 8.92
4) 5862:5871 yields 9.08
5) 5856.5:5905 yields 8.24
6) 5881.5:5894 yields 7.55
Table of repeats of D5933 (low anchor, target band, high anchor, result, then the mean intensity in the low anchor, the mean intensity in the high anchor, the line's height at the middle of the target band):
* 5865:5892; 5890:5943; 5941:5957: 0.55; 8.45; 8.81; 8.64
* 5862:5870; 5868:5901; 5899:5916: 4.74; 9.11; 9.35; 9.22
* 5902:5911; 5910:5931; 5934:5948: 1.36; 9.75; 8.8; 9.37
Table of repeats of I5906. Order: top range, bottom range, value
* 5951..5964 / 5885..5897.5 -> 1.27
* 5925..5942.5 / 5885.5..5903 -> 1.23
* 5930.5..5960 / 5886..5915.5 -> 1.08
